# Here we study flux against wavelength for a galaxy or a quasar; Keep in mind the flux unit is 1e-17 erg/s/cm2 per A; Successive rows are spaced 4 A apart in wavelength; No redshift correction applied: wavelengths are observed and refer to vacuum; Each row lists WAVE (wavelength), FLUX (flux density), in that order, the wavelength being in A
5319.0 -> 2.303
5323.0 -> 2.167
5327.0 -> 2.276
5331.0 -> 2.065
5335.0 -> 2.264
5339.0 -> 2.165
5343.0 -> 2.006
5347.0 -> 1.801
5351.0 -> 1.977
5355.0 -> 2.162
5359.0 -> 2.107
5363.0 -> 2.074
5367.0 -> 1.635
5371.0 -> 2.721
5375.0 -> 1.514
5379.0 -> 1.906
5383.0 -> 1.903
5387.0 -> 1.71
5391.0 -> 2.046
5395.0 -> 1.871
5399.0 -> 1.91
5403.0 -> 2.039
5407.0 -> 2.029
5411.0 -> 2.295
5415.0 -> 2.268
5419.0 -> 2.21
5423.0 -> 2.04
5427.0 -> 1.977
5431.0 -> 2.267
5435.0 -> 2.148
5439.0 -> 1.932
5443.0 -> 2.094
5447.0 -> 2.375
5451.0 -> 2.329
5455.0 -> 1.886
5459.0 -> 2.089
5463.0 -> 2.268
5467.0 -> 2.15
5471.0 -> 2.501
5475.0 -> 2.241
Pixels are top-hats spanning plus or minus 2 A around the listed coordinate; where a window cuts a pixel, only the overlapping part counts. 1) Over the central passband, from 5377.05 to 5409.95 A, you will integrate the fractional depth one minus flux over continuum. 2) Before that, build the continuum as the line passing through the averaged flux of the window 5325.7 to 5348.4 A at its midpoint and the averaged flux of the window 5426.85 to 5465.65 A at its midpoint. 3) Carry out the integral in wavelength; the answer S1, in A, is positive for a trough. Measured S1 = 2.9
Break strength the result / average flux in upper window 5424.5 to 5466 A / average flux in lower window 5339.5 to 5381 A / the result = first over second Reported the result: 1.1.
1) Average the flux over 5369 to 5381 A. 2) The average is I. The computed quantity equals 2.05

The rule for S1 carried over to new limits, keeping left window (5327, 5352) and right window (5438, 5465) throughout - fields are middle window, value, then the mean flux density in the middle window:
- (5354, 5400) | 2.93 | 1.96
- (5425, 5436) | 0.01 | 2.13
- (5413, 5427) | -0.13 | 2.14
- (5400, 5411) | 0.23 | 2.07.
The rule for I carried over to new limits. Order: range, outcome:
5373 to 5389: 1.76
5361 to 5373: 2.14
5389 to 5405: 1.97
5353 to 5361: 2.13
